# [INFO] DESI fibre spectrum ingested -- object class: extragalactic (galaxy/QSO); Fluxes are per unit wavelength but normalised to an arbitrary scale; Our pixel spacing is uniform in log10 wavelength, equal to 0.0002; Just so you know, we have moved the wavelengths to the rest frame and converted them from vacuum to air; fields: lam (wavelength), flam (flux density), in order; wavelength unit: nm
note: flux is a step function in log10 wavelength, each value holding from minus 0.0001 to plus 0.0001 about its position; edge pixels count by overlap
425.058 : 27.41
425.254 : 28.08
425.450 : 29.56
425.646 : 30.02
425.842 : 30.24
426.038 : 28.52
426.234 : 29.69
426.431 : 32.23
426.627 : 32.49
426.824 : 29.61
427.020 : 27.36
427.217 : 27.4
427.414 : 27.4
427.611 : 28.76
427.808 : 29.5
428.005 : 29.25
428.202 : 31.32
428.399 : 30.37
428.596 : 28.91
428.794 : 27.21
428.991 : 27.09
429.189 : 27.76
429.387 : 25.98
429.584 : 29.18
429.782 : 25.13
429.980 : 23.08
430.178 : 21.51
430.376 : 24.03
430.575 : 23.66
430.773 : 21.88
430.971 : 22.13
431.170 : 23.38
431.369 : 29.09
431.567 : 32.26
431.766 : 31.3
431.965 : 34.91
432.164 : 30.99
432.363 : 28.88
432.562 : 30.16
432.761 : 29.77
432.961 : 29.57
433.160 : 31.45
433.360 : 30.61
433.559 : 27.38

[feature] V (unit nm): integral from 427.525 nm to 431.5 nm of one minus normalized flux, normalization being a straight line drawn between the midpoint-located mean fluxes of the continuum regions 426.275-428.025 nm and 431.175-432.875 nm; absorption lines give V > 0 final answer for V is 0.449 nm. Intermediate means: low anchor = 29.3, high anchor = 30.5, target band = 26.5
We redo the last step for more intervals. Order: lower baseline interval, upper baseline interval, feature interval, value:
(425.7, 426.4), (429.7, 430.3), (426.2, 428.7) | -0.20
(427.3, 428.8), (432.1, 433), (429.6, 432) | 0.30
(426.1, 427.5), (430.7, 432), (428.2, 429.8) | 0.03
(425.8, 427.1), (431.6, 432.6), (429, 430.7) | 0.32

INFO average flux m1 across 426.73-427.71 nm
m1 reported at 28.1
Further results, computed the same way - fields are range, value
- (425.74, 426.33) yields 29.5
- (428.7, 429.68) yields 27.5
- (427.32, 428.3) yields 29.3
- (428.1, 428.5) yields 30.9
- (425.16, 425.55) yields 28.8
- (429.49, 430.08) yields 25.8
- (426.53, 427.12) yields 29.8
